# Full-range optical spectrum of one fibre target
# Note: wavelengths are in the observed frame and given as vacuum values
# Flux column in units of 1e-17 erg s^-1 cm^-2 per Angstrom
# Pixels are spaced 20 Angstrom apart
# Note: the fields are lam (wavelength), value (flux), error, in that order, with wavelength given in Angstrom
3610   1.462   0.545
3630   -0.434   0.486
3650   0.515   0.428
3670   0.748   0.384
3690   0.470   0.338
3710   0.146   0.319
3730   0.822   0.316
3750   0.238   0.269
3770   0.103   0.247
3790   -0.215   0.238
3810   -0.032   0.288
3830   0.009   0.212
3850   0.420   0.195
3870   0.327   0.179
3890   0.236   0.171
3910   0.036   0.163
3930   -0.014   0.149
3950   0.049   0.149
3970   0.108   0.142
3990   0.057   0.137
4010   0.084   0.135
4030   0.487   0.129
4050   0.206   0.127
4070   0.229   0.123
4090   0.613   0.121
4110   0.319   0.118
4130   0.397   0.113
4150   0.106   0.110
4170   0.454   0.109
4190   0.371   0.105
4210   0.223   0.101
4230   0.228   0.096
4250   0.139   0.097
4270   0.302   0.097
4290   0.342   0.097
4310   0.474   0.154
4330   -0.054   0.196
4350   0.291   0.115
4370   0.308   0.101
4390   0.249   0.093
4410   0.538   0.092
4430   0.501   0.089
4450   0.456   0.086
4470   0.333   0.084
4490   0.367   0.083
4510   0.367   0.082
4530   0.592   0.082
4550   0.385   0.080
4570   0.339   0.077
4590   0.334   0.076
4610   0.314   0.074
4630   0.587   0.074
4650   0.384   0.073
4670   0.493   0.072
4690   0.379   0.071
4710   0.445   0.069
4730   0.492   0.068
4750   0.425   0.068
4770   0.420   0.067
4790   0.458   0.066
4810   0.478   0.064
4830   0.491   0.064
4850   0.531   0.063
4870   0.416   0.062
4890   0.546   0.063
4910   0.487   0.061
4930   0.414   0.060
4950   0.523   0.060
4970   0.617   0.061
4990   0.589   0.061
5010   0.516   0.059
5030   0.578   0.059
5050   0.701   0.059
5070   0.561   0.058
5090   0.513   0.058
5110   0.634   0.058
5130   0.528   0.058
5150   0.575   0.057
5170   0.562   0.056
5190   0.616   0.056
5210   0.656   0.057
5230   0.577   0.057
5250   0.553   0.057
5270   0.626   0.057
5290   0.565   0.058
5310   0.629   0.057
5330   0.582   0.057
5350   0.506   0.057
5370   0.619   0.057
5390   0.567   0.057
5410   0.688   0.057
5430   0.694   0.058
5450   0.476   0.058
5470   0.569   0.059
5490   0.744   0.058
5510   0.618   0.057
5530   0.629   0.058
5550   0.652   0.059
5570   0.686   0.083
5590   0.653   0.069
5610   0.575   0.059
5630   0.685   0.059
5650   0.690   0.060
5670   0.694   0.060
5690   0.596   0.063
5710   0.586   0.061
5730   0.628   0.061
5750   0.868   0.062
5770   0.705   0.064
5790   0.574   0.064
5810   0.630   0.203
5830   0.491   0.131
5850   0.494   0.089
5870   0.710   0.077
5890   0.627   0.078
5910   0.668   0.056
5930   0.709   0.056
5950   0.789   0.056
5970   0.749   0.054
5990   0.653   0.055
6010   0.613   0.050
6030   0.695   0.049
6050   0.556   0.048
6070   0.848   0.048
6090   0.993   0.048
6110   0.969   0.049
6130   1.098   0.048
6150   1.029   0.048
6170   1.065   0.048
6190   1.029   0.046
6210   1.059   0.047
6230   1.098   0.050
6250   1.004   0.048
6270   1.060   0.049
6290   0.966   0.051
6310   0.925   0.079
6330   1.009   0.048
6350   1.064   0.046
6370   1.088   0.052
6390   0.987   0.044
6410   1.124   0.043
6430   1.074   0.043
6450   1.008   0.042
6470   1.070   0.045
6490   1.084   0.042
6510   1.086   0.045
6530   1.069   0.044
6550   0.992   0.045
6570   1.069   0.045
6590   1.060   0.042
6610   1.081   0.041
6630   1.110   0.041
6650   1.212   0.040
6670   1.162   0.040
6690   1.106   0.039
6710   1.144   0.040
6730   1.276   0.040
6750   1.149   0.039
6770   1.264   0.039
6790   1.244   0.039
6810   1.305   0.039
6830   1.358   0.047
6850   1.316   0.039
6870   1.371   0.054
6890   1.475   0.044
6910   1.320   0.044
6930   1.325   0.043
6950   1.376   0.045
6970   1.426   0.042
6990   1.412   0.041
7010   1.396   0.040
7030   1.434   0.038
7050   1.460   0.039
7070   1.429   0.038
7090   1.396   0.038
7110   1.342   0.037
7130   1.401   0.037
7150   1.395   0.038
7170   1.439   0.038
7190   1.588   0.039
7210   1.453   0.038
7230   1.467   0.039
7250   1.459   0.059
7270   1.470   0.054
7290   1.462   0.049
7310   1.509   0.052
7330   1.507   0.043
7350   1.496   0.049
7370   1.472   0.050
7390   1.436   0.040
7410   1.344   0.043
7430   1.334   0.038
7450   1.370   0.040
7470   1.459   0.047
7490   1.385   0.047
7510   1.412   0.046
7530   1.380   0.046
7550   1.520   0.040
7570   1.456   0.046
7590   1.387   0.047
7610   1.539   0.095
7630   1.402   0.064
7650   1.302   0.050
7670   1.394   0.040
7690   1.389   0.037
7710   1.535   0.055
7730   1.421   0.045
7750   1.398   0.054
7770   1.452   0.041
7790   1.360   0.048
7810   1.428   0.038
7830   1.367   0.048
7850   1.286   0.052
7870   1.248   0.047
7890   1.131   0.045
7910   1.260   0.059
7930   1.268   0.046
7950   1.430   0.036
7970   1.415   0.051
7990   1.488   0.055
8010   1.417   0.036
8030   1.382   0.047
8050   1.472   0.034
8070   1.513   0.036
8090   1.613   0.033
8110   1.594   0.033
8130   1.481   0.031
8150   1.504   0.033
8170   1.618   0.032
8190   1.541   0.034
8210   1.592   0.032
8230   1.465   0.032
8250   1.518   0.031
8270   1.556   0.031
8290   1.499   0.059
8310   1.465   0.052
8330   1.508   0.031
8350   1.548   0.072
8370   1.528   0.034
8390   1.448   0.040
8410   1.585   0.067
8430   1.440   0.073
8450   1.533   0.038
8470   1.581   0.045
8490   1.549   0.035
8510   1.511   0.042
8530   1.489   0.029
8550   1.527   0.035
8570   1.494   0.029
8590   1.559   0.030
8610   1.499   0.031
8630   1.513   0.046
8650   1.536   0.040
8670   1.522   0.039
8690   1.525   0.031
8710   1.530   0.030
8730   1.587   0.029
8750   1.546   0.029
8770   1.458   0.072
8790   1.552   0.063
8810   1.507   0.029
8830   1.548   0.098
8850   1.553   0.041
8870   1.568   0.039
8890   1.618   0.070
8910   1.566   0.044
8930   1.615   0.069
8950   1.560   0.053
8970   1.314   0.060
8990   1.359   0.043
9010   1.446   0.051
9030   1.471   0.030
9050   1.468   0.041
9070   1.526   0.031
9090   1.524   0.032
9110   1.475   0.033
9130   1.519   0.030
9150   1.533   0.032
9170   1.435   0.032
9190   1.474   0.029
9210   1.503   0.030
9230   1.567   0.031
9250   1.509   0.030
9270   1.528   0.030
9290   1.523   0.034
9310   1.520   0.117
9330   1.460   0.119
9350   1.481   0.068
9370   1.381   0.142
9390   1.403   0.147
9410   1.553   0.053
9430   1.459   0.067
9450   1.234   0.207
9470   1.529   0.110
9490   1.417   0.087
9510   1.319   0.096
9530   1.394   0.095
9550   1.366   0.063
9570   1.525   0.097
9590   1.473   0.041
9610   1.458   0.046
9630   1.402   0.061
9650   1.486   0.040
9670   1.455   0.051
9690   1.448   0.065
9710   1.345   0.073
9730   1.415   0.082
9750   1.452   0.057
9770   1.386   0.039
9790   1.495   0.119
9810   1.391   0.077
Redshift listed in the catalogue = 0.524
